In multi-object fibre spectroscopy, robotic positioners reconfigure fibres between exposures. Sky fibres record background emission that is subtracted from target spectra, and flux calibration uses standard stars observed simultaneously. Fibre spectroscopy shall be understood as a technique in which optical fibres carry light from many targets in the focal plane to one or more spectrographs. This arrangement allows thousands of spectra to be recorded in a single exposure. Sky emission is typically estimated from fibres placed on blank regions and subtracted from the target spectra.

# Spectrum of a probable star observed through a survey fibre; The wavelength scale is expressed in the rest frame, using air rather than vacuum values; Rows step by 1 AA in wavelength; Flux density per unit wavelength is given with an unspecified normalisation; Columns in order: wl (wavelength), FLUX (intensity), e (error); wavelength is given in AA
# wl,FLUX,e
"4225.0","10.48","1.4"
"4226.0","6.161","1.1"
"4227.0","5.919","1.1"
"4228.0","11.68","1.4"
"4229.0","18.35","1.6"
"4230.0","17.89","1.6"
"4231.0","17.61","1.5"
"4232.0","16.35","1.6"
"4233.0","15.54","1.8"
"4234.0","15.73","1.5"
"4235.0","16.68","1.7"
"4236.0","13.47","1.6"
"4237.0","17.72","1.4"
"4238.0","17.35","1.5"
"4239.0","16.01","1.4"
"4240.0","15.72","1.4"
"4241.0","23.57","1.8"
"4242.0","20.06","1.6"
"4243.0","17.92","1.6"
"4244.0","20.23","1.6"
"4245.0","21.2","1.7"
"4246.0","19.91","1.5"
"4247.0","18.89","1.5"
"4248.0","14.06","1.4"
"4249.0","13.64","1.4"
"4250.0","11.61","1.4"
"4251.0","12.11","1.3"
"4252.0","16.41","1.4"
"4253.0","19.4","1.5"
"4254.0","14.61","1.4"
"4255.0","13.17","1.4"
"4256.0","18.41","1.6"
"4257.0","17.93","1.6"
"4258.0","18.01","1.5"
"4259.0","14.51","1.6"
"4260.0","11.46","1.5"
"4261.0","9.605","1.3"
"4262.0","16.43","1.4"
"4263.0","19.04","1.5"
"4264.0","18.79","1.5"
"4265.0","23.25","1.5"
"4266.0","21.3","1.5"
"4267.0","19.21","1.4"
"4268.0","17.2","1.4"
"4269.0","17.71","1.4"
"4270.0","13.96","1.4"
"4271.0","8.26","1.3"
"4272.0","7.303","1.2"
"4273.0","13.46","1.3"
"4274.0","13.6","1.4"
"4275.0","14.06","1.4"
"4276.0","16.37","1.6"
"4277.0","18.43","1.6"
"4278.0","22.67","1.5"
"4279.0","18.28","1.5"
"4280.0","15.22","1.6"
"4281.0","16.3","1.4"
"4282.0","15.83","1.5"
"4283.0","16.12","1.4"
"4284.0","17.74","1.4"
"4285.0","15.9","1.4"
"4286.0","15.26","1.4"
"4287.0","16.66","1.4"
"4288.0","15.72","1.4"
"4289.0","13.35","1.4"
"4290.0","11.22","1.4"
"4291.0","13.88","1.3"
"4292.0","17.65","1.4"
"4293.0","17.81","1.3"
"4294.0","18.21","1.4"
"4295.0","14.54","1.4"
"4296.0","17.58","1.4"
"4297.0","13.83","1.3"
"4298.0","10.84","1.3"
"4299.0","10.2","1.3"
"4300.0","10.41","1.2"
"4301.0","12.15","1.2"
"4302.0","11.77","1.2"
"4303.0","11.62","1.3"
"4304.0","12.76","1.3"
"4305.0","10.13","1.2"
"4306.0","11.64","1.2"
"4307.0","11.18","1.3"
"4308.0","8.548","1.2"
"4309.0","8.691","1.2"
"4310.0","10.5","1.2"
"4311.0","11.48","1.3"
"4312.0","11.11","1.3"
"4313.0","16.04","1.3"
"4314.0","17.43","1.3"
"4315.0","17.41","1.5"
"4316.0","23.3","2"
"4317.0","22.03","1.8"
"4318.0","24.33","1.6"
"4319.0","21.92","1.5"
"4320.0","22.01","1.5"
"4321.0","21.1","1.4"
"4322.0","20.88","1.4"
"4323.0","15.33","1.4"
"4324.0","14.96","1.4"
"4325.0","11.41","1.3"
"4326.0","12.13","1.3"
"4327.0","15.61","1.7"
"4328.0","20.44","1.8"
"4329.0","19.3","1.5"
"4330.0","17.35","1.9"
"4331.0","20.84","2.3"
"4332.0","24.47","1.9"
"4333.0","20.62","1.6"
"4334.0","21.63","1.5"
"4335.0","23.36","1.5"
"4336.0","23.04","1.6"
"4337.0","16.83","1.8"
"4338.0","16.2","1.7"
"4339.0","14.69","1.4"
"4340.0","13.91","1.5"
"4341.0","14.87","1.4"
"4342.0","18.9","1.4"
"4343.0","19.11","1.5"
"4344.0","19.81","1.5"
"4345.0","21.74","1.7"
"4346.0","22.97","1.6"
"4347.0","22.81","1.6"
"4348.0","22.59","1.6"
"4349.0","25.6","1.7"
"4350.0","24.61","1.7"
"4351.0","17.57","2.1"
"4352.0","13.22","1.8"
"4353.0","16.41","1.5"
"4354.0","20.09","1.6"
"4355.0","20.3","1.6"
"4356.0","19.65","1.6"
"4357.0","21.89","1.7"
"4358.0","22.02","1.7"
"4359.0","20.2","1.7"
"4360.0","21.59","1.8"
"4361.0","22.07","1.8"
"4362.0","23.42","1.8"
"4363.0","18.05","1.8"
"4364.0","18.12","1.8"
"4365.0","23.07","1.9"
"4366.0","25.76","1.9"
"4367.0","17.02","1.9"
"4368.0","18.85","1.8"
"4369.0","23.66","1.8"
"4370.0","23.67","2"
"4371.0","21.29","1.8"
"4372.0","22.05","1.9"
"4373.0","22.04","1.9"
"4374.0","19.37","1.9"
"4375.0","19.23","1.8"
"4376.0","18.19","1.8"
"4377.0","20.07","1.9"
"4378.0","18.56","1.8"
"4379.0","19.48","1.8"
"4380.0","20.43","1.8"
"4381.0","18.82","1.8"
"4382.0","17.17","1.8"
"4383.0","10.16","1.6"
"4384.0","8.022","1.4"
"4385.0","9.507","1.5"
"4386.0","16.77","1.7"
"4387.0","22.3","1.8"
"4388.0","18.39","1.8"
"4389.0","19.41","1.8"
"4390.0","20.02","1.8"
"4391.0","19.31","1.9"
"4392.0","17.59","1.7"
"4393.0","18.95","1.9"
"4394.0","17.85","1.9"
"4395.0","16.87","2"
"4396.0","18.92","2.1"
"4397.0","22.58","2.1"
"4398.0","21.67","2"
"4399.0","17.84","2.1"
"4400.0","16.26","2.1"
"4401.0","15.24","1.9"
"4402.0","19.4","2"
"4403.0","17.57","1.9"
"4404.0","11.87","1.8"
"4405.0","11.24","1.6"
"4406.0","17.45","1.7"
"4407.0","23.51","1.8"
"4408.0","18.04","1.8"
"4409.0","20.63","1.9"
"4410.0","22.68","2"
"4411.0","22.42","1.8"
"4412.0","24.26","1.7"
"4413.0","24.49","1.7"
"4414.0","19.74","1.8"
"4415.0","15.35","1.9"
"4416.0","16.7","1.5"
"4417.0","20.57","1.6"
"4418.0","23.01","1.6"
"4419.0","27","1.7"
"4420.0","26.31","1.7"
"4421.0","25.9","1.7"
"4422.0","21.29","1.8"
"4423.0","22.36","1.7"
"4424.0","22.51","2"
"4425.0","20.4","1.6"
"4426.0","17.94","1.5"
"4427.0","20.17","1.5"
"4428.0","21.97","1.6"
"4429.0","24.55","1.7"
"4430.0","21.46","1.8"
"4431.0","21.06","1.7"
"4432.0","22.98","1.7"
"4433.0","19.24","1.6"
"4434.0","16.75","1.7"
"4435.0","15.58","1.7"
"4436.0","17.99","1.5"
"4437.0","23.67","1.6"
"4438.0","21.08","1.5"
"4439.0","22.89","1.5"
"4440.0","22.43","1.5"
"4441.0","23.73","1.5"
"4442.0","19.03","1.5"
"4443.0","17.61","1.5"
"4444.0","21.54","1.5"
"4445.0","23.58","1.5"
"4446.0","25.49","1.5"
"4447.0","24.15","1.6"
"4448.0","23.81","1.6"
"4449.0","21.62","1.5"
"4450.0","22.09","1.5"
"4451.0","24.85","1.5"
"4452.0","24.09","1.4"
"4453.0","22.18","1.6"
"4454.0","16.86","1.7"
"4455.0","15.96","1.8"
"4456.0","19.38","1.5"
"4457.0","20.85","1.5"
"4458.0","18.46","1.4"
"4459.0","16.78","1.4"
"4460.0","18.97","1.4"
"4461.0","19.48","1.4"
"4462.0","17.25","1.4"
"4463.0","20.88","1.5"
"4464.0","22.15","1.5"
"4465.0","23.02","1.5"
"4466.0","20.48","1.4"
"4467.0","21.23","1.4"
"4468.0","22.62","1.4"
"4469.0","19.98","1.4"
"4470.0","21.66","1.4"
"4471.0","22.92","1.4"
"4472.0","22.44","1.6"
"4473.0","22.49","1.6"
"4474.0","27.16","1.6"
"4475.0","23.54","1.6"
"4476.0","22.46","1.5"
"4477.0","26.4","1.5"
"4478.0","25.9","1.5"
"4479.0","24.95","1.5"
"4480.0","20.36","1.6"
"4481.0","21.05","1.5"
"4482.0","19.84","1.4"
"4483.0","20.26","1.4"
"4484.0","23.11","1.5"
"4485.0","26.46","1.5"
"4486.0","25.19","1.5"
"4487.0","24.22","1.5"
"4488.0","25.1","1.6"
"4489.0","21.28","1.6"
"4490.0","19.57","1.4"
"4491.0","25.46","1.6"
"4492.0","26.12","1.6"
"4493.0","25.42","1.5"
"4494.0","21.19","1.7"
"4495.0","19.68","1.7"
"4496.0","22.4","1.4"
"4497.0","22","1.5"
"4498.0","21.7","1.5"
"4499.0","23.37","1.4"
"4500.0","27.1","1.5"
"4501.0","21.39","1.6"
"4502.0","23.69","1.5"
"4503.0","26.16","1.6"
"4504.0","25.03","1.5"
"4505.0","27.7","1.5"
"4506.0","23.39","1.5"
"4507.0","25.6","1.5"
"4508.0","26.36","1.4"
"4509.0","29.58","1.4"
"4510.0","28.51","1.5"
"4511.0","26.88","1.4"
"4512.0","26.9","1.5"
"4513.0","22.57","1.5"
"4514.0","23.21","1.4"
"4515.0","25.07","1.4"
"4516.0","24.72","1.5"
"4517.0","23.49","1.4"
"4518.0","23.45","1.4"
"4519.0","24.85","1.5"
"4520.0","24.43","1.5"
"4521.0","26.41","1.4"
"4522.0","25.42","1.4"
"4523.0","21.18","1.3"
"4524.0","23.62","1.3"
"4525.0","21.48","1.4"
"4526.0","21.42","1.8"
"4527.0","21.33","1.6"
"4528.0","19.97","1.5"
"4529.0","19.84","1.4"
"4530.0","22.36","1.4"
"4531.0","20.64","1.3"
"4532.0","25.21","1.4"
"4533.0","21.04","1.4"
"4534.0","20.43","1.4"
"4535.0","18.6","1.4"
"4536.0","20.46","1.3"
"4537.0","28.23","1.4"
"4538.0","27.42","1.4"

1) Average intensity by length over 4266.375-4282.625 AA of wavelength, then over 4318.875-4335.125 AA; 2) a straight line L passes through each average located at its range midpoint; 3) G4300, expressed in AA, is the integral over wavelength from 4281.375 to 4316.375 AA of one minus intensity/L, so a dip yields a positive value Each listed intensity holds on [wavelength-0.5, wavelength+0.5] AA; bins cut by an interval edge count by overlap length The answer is 6.34 AA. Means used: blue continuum 15.5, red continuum 18.9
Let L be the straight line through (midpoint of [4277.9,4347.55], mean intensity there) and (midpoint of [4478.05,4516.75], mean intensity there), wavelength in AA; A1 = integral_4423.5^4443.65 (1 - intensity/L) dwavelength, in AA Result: 0.71 AA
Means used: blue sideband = 16.5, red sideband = 24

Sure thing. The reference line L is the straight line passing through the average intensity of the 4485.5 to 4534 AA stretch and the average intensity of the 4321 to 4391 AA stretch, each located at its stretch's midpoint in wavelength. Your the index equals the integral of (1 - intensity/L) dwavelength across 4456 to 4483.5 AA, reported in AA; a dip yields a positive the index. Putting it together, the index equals 1.2 AA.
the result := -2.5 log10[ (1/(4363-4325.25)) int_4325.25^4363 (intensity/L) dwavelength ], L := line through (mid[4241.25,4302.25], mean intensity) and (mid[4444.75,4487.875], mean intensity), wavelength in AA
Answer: -0.09 mag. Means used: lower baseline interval 15.8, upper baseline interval 22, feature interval 19.7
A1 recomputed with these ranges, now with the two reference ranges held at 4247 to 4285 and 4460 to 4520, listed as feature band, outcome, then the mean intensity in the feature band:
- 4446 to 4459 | 0.58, 21.2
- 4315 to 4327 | -0.76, 18.8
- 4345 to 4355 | -1.06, 20.7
